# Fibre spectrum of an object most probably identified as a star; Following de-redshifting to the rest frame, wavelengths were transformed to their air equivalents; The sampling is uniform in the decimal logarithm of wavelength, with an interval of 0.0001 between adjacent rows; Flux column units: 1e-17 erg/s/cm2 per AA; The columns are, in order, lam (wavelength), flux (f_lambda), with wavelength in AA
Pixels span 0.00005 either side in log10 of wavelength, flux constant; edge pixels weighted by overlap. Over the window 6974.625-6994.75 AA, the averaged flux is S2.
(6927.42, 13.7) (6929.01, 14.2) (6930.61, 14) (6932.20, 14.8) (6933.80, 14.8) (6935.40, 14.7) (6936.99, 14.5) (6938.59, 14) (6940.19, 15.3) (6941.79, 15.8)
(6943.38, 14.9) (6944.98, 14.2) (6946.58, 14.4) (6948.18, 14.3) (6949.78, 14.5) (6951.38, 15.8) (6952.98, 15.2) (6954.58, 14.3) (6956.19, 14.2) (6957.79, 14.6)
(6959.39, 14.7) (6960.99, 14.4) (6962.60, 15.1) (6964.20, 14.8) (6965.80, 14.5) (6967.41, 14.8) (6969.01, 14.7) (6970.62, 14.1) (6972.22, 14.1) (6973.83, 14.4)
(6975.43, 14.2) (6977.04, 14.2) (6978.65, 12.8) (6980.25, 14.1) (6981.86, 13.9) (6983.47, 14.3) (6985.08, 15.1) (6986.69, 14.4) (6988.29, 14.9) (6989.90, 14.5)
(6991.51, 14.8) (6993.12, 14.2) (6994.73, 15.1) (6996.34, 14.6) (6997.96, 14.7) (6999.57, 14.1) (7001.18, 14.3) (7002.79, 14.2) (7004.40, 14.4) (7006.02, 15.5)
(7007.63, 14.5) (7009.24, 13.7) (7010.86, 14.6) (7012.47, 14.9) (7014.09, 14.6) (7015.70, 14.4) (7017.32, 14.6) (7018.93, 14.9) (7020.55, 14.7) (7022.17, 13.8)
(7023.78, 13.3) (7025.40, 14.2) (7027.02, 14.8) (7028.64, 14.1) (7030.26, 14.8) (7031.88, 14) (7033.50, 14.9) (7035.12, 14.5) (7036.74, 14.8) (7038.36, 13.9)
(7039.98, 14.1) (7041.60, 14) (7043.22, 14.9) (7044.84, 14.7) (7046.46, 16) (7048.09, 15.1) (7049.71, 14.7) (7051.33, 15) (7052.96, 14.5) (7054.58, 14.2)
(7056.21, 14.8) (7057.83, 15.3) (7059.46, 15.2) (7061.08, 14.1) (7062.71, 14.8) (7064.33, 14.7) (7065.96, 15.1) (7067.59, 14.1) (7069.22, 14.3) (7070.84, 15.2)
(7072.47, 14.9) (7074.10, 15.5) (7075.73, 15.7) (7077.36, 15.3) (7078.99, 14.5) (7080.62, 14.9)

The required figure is 14.3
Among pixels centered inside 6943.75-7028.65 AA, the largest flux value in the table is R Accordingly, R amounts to 15.8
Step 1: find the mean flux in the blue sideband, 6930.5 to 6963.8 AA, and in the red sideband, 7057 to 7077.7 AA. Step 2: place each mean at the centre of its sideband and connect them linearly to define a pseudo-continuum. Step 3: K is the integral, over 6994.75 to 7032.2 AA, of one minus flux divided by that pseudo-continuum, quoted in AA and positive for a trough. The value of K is 1.0 AA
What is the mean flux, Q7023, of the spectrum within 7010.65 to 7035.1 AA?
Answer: 14.4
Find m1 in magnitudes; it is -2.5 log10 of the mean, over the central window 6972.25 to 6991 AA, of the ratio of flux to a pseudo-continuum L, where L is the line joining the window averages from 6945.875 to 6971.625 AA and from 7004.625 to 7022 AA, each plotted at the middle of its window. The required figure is 0.03 mag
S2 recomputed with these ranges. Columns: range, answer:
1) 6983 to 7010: 14.6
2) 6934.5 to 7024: 14.5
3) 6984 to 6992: 14.7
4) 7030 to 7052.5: 14.7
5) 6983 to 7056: 14.5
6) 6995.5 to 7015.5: 14.5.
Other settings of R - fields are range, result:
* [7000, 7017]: 15.5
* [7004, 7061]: 16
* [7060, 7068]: 15.1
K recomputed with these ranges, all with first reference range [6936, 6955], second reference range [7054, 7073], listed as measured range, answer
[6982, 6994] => 0.2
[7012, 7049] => 0.6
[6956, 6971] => 0.2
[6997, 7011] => 0.3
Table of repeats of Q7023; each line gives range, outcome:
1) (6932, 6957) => 14.7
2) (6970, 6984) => 14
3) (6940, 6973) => 14.7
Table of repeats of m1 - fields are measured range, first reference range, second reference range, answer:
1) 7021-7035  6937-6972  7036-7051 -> 0.033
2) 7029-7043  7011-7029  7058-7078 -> 0.014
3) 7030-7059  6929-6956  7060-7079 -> 0.011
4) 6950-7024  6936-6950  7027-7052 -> 0.012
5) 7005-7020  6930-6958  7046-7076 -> 0.013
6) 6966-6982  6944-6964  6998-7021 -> 0.034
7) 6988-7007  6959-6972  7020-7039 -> -0.010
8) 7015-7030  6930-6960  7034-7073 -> 0.028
